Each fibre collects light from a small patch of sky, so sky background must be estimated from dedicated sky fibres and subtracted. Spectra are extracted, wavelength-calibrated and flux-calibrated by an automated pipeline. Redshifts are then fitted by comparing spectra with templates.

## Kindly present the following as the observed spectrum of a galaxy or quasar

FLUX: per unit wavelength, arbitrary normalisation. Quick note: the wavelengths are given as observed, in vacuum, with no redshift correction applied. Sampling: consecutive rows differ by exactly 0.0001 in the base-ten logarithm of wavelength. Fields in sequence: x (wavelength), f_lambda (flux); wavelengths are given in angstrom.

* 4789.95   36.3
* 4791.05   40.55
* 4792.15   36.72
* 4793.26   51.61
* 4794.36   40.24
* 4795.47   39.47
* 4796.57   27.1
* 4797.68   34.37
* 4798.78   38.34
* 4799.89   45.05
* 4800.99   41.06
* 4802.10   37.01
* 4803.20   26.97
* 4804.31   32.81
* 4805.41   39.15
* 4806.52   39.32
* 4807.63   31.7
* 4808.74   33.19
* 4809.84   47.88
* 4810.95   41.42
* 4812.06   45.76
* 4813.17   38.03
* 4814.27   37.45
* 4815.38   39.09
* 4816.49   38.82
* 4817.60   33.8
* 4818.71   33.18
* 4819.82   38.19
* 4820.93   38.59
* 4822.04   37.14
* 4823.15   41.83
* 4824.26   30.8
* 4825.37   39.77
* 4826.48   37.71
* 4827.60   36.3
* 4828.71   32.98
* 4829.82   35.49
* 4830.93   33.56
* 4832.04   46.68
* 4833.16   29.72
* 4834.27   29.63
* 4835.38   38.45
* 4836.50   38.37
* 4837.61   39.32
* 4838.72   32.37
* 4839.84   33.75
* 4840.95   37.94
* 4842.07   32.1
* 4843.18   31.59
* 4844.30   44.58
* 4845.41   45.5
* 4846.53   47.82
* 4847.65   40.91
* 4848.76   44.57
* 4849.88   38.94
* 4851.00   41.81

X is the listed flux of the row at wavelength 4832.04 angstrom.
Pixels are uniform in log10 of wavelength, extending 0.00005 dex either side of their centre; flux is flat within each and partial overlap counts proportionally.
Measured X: 46.68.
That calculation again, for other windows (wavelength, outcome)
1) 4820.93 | 38.59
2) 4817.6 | 33.8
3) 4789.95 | 36.3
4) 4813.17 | 38.03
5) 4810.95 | 41.42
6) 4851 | 41.81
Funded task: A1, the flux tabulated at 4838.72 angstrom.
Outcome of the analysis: 32.37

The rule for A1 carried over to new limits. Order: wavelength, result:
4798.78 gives 38.34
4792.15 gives 36.72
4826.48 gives 37.71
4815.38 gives 39.09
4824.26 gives 30.8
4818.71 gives 33.18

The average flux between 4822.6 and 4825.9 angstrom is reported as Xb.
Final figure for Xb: 37.5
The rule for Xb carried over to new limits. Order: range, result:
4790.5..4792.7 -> 38.7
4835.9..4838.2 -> 38.8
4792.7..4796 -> 43.7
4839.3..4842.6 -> 34.6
